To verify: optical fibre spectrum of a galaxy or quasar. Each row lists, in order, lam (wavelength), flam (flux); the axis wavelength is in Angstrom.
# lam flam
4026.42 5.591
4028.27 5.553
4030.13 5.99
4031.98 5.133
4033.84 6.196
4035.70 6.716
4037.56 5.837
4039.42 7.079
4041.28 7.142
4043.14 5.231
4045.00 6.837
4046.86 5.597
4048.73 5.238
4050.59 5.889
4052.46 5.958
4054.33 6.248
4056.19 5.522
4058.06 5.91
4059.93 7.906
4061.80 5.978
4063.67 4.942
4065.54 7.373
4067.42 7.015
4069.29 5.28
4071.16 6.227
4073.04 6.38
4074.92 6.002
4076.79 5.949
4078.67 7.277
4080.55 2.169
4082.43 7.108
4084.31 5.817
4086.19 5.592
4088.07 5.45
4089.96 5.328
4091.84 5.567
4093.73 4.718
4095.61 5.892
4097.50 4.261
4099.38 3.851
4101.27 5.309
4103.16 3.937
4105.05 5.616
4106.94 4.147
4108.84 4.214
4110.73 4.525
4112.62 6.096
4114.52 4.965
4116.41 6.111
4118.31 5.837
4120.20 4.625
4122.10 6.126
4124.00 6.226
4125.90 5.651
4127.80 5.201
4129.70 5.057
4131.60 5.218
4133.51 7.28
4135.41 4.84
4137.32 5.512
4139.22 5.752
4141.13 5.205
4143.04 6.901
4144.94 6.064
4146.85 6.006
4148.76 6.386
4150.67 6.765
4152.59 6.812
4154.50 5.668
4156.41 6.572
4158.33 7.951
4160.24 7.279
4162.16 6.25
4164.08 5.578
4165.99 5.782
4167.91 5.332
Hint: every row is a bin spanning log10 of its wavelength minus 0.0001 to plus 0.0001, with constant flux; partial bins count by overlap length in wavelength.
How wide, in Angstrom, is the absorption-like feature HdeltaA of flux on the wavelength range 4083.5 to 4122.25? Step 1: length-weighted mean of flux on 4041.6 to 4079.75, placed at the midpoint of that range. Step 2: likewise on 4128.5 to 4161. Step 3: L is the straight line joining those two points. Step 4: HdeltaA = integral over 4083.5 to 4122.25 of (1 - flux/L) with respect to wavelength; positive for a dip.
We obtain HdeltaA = 6.5 Angstrom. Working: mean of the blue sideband 6.14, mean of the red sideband 6.18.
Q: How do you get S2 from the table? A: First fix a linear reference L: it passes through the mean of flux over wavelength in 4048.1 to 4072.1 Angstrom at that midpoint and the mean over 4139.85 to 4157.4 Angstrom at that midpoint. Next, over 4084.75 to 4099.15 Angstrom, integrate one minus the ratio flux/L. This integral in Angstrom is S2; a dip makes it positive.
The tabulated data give 2.3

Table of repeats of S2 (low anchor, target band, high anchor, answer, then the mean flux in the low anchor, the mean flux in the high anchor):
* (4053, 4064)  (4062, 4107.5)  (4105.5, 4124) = 2.02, 6.14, 5.25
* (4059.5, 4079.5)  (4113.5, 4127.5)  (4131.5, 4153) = 1.20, 6.35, 6.07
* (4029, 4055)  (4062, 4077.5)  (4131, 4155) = -0.19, 6.07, 6.05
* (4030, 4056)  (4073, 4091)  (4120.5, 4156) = 0.99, 6.07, 5.91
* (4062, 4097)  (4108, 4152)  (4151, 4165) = 4.29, 5.77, 6.59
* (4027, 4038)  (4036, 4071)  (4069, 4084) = -1.88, 5.9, 5.82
